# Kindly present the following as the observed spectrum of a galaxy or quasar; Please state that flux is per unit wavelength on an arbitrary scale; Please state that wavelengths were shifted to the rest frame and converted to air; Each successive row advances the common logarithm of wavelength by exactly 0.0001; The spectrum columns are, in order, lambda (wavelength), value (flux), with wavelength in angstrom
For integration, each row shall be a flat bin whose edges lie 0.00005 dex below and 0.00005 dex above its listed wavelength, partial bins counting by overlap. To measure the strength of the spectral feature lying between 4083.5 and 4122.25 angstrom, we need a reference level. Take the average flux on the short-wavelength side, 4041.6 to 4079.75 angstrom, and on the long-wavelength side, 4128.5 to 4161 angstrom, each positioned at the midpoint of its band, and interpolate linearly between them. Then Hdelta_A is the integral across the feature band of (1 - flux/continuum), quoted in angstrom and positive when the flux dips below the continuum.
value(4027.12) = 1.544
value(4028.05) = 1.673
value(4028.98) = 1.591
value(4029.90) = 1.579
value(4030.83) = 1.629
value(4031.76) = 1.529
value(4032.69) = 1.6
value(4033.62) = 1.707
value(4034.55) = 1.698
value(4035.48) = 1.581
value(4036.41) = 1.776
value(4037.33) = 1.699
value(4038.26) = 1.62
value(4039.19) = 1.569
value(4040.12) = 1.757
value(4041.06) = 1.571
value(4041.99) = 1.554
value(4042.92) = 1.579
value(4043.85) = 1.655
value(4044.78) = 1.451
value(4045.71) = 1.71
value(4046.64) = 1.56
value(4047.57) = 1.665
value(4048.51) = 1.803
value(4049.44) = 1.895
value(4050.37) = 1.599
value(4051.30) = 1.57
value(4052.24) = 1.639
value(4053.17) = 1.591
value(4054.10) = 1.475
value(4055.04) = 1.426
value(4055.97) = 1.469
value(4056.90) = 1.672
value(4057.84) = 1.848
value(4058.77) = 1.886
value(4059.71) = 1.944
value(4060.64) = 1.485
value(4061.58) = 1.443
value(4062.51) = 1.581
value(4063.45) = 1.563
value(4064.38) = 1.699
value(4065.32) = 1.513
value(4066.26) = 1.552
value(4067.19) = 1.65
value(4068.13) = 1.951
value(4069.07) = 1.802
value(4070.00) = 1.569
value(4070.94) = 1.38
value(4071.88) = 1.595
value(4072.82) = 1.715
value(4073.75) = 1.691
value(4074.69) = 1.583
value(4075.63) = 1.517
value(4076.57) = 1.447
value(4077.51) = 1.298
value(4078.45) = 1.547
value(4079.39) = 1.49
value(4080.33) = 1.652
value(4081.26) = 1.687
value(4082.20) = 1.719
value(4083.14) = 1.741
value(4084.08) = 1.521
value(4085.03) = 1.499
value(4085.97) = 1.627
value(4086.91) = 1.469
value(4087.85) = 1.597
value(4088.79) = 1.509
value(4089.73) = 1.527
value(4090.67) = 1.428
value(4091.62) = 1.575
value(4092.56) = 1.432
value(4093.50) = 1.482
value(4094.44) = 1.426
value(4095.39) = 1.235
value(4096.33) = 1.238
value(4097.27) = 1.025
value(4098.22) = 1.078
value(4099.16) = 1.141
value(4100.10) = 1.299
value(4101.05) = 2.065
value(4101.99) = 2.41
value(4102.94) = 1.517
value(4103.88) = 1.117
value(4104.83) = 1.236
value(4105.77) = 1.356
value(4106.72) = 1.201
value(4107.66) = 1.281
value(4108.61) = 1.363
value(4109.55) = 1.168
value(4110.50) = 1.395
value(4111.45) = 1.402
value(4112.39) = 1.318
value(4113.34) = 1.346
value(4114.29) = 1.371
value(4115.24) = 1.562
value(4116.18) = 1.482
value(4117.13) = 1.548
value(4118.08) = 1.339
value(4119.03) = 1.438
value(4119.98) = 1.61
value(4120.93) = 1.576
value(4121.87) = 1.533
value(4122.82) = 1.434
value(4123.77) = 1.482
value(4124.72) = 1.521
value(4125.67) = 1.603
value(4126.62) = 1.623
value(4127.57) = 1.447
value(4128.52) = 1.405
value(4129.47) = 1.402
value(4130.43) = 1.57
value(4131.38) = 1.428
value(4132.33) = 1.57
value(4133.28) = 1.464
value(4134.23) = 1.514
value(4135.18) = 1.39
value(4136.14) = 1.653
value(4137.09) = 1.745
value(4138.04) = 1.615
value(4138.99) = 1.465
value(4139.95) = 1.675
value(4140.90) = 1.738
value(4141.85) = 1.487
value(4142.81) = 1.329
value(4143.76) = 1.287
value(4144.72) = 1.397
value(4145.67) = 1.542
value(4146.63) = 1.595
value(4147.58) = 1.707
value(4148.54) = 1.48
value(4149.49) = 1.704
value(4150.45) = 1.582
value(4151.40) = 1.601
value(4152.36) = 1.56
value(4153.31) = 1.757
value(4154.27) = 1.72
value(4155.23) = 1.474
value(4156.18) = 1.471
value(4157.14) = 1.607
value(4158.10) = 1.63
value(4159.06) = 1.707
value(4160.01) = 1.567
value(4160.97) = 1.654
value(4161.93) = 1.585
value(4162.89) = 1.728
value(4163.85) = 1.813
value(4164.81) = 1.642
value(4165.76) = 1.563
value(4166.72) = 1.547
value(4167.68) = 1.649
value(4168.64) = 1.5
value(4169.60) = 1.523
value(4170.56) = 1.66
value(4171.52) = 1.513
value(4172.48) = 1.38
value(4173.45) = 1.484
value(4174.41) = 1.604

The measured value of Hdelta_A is 3.7 angstrom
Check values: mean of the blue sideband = 1.61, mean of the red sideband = 1.56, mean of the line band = 1.43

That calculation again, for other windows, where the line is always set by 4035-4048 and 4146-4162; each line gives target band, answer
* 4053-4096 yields 1.2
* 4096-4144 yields 4.7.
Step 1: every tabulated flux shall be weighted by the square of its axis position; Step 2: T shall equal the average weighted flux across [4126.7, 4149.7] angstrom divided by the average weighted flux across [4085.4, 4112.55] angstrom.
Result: 1.10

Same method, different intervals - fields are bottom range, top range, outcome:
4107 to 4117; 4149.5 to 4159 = 1.20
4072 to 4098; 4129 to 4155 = 1.06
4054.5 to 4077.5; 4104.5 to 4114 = 0.83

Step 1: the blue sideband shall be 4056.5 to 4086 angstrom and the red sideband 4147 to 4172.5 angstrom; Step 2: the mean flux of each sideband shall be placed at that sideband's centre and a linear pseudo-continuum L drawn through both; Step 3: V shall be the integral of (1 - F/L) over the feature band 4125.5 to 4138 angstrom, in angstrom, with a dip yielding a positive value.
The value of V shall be 0.7 angstrom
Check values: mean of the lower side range 1.62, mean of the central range 1.53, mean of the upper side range 1.61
